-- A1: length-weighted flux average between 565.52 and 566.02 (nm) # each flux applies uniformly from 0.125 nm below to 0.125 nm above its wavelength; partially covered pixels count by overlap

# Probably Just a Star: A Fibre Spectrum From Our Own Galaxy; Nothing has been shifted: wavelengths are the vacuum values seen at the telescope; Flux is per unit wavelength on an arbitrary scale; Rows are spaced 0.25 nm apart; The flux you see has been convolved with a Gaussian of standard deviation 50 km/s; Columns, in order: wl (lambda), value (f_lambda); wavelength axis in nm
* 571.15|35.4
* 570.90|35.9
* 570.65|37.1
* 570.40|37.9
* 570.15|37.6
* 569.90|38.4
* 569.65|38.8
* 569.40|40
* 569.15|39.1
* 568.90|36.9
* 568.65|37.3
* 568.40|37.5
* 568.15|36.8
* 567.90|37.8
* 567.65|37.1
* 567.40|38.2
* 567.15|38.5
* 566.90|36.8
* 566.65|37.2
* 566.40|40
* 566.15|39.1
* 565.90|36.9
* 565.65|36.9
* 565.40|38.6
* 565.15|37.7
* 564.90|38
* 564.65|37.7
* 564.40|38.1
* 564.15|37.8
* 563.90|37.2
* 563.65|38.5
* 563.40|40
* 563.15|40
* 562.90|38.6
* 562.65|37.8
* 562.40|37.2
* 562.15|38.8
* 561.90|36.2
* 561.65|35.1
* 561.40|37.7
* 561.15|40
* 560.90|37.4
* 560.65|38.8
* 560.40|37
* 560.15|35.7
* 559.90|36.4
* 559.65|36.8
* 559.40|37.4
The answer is 36.9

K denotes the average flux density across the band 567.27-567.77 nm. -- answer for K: 37.7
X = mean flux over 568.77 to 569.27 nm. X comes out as 38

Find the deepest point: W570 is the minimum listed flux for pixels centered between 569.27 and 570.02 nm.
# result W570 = 38.4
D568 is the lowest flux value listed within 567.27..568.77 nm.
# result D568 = 36.8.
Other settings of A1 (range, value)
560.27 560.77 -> 37.9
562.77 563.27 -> 39.3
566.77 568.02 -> 37.7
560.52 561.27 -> 38.7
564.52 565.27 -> 37.8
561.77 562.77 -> 37.5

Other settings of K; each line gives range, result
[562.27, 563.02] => 37.9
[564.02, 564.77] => 37.9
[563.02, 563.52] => 40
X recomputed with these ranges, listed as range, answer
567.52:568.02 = 37.5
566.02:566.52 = 39.5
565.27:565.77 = 37.8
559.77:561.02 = 37.1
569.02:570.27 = 38.8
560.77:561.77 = 37.6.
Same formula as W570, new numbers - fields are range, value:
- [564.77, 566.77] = 36.9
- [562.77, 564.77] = 37.2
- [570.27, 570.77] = 37.1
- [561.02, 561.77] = 35.1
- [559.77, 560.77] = 35.7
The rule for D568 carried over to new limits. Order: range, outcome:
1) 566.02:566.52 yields 39.1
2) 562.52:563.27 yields 37.8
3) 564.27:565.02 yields 37.7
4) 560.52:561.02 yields 37.4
